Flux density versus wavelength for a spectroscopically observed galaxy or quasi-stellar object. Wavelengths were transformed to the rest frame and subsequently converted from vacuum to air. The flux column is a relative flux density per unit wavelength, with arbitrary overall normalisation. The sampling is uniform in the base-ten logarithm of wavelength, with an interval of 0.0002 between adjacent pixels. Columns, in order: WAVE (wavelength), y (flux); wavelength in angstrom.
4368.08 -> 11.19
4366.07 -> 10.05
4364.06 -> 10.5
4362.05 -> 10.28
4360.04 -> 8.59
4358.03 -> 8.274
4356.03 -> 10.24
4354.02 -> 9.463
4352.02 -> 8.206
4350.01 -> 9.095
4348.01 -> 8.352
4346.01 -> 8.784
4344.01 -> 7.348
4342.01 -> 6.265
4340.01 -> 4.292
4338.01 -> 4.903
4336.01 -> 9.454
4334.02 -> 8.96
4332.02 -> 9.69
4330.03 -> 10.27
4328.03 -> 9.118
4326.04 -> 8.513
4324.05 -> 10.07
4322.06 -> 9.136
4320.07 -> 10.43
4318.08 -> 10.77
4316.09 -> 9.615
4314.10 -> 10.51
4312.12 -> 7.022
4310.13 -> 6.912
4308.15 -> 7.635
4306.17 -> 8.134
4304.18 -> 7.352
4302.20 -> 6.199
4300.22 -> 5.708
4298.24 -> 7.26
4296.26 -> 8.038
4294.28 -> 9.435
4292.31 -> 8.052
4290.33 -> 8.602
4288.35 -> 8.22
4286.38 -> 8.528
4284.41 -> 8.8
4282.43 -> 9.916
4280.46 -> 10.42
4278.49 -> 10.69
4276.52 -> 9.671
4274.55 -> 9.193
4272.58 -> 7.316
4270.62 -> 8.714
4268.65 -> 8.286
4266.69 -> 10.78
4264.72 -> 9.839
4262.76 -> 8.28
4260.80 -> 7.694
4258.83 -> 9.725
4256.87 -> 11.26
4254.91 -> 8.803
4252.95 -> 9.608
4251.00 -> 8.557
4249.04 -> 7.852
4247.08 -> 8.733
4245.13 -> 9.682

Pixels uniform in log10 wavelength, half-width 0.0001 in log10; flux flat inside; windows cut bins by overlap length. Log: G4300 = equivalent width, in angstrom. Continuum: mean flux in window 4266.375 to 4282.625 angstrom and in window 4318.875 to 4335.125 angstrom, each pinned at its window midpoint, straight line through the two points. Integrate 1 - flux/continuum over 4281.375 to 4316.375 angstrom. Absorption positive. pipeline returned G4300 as 5.1 angstrom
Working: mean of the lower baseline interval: 9.37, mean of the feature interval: 8.08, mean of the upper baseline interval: 9.54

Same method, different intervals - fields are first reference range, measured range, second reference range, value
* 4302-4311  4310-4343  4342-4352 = -3.9 angstrom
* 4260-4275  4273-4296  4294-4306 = -3.4 angstrom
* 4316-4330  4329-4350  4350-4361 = 3.3 angstrom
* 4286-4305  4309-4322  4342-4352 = -2.1 angstrom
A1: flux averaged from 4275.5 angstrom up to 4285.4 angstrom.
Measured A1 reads 9.89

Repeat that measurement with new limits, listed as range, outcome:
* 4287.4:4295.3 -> 8.57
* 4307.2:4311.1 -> 7.28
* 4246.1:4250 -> 8.3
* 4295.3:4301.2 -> 7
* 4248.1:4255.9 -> 8.72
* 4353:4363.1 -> 9.37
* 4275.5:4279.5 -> 10.2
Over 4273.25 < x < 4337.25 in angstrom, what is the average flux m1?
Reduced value 8.8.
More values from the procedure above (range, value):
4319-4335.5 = 9.53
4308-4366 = 8.75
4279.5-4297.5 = 8.86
